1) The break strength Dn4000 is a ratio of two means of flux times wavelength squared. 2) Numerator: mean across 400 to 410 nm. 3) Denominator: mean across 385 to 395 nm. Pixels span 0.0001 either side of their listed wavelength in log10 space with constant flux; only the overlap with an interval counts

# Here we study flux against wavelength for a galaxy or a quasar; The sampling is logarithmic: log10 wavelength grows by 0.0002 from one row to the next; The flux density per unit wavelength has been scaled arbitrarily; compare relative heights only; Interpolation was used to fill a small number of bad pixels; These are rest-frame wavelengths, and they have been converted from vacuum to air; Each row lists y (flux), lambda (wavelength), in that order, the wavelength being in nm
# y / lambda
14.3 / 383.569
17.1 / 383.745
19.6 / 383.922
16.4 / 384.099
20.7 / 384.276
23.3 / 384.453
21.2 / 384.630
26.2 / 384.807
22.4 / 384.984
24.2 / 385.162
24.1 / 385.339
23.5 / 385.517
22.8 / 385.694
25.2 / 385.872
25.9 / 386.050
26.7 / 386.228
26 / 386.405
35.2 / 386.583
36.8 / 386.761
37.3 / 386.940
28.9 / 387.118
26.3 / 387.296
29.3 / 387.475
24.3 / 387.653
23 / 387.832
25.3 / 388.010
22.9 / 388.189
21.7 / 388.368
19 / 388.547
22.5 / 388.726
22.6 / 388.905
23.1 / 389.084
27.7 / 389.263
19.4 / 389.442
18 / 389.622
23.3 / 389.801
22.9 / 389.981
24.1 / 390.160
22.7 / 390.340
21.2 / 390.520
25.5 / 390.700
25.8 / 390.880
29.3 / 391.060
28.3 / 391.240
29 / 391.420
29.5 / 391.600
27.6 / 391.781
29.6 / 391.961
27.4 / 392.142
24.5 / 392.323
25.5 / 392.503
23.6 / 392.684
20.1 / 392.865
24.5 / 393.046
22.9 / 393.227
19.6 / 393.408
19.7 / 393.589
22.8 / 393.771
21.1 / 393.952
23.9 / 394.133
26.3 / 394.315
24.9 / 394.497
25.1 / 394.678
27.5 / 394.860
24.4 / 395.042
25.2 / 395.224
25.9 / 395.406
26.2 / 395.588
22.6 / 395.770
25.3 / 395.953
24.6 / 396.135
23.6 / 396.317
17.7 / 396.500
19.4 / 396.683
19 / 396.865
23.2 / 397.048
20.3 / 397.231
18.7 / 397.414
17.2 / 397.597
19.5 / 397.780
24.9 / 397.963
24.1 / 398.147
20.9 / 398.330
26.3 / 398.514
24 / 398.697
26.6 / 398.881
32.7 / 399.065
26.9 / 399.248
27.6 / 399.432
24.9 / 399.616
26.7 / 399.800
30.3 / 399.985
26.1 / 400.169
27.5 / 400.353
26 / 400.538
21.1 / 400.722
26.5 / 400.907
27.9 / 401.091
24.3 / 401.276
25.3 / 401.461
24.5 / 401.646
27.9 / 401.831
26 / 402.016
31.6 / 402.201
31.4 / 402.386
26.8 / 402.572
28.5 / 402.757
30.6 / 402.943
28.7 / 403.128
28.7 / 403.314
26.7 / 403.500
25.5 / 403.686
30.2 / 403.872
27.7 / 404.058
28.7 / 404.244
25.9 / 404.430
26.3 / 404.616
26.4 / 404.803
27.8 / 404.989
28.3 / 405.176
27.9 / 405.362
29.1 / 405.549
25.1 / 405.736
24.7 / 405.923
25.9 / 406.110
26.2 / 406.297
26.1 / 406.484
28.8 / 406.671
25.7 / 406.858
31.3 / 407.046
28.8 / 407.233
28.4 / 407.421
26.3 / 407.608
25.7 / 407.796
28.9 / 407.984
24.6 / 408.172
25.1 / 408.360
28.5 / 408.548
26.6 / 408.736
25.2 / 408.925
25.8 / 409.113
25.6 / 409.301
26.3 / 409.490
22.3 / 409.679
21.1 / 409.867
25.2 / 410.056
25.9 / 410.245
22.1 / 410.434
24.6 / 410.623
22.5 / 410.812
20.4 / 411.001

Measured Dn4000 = 1.16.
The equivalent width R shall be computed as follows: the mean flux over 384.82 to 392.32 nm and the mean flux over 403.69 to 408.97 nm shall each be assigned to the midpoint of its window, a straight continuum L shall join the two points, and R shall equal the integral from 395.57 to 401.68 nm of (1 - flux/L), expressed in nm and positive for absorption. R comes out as 0.53 nm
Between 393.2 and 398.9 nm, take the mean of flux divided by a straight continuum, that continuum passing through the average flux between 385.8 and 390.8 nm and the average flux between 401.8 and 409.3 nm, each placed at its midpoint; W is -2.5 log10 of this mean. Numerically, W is 0.15 mag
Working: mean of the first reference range 25.2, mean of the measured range 22.9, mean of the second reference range 27.4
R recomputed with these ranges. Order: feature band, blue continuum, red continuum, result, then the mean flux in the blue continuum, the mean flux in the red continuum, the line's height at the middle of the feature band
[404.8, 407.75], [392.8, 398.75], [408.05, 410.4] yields -0.321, 22.8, 25.1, 24.6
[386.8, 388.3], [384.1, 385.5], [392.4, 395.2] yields -0.289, 22.7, 23.5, 23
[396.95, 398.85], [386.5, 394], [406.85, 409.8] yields 0.270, 25.1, 26.5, 25.7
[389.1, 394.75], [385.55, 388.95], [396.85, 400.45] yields 0.277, 26.4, 24.5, 25.6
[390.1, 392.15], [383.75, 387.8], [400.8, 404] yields -0.035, 25.5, 27.7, 26.2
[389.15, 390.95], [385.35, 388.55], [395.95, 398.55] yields 0.153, 26.8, 21.4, 25.2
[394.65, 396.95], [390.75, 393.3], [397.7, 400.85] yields 0.215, 26.3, 25.7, 26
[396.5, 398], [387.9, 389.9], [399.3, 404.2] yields 0.329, 22.3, 27.3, 25.5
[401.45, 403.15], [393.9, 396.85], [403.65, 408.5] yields -0.146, 23.9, 27.2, 26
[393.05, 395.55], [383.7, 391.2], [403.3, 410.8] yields 0.126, 24.4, 26.4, 25.1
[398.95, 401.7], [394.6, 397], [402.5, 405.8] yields -0.083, 23.6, 27.7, 25.8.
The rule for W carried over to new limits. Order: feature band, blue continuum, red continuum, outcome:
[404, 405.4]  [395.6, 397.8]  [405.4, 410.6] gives -0.112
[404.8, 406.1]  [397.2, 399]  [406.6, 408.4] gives -0.028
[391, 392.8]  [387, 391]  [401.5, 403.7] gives -0.110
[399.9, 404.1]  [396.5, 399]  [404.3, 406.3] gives -0.116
